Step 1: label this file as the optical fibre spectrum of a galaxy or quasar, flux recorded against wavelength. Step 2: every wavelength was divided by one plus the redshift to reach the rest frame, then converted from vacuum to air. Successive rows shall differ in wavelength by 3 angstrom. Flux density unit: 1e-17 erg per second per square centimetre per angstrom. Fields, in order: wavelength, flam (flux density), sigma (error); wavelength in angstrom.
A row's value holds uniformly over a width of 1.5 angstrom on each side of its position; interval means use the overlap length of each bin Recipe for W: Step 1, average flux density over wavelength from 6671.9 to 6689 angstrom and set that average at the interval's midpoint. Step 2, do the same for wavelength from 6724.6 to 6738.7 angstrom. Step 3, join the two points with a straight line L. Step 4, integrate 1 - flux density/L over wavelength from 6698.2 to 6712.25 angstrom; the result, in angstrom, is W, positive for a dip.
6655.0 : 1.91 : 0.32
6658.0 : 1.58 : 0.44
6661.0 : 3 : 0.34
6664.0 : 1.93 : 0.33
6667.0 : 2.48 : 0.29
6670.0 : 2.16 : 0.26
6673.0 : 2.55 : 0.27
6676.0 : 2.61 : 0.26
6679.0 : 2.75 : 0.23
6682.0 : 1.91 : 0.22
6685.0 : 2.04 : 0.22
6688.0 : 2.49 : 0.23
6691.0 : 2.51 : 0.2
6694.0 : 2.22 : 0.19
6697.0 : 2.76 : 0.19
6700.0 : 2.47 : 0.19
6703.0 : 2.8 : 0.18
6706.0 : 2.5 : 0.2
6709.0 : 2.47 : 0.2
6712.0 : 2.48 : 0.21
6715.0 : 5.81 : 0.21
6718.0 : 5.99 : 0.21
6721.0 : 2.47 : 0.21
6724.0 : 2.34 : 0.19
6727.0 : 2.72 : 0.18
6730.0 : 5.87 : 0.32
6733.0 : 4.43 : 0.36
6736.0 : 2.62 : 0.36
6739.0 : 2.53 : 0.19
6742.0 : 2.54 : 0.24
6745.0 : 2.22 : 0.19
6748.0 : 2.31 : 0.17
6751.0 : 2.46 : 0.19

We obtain 2.1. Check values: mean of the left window 2.39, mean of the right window 3.69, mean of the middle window 2.55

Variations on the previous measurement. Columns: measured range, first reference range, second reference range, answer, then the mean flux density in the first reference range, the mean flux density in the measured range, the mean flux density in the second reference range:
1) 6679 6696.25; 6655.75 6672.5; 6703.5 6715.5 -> 2.3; 2.23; 2.3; 3.06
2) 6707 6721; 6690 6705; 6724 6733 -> -2.5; 2.55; 3.94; 3.99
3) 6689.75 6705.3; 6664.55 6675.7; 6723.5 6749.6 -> 0.7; 2.38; 2.55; 3.09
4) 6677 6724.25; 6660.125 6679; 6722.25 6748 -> -1.8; 2.46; 2.89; 3.1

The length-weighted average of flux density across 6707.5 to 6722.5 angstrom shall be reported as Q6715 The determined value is 3.84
